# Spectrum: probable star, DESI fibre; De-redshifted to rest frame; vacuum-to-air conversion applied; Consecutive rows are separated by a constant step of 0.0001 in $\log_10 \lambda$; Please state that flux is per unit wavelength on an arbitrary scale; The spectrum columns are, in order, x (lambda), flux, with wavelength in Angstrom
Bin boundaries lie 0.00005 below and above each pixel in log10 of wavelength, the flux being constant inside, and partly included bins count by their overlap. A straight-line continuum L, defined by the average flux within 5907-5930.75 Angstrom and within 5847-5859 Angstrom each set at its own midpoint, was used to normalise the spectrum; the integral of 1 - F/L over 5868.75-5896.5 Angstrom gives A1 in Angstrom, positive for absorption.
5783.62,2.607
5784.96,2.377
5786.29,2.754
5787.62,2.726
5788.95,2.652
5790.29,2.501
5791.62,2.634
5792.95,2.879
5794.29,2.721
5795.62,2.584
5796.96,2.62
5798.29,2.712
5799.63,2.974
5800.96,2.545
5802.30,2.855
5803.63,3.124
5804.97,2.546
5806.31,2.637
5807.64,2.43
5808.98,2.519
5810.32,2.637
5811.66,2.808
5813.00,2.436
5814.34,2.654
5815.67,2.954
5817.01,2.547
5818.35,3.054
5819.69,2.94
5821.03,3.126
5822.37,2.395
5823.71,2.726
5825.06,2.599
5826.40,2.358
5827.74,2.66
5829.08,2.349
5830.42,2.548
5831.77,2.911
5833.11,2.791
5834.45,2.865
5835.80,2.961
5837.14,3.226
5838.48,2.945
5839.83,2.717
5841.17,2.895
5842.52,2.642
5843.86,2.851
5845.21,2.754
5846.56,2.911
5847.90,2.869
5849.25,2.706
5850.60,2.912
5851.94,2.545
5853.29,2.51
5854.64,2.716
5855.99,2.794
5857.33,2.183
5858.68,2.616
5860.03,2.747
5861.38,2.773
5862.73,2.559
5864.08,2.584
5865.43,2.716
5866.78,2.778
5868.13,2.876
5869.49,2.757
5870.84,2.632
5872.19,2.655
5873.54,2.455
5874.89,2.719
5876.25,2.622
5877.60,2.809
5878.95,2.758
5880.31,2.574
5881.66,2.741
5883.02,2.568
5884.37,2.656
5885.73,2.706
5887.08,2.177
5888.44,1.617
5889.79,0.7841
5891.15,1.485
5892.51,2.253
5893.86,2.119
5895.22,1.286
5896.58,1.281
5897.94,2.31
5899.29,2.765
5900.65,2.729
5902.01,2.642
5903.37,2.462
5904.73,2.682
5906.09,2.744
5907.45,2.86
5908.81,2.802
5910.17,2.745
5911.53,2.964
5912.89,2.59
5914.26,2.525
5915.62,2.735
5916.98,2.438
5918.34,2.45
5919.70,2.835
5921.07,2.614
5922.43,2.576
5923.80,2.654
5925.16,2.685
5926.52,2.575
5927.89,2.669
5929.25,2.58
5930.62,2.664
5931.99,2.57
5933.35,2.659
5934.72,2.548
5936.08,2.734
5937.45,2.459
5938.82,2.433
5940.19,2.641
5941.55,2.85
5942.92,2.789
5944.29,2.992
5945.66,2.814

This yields 3.8 Angstrom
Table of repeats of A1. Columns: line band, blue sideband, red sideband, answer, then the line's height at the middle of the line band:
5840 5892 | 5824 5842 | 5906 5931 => 2.9 Angstrom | 2.72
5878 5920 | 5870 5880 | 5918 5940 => 3.9 Angstrom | 2.64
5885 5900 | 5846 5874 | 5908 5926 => 4.4 Angstrom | 2.67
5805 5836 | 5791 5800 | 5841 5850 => 0.9 Angstrom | 2.76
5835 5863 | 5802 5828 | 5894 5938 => -1.1 Angstrom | 2.65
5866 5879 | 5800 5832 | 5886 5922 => -1.2 Angstrom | 2.47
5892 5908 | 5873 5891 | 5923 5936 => 0.8 Angstrom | 2.47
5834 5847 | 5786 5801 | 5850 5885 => -1.0 Angstrom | 2.68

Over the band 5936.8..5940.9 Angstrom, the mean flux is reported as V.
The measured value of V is 2.52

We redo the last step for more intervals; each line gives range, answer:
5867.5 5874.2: 2.67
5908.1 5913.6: 2.77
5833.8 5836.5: 2.91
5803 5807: 2.76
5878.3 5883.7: 2.66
